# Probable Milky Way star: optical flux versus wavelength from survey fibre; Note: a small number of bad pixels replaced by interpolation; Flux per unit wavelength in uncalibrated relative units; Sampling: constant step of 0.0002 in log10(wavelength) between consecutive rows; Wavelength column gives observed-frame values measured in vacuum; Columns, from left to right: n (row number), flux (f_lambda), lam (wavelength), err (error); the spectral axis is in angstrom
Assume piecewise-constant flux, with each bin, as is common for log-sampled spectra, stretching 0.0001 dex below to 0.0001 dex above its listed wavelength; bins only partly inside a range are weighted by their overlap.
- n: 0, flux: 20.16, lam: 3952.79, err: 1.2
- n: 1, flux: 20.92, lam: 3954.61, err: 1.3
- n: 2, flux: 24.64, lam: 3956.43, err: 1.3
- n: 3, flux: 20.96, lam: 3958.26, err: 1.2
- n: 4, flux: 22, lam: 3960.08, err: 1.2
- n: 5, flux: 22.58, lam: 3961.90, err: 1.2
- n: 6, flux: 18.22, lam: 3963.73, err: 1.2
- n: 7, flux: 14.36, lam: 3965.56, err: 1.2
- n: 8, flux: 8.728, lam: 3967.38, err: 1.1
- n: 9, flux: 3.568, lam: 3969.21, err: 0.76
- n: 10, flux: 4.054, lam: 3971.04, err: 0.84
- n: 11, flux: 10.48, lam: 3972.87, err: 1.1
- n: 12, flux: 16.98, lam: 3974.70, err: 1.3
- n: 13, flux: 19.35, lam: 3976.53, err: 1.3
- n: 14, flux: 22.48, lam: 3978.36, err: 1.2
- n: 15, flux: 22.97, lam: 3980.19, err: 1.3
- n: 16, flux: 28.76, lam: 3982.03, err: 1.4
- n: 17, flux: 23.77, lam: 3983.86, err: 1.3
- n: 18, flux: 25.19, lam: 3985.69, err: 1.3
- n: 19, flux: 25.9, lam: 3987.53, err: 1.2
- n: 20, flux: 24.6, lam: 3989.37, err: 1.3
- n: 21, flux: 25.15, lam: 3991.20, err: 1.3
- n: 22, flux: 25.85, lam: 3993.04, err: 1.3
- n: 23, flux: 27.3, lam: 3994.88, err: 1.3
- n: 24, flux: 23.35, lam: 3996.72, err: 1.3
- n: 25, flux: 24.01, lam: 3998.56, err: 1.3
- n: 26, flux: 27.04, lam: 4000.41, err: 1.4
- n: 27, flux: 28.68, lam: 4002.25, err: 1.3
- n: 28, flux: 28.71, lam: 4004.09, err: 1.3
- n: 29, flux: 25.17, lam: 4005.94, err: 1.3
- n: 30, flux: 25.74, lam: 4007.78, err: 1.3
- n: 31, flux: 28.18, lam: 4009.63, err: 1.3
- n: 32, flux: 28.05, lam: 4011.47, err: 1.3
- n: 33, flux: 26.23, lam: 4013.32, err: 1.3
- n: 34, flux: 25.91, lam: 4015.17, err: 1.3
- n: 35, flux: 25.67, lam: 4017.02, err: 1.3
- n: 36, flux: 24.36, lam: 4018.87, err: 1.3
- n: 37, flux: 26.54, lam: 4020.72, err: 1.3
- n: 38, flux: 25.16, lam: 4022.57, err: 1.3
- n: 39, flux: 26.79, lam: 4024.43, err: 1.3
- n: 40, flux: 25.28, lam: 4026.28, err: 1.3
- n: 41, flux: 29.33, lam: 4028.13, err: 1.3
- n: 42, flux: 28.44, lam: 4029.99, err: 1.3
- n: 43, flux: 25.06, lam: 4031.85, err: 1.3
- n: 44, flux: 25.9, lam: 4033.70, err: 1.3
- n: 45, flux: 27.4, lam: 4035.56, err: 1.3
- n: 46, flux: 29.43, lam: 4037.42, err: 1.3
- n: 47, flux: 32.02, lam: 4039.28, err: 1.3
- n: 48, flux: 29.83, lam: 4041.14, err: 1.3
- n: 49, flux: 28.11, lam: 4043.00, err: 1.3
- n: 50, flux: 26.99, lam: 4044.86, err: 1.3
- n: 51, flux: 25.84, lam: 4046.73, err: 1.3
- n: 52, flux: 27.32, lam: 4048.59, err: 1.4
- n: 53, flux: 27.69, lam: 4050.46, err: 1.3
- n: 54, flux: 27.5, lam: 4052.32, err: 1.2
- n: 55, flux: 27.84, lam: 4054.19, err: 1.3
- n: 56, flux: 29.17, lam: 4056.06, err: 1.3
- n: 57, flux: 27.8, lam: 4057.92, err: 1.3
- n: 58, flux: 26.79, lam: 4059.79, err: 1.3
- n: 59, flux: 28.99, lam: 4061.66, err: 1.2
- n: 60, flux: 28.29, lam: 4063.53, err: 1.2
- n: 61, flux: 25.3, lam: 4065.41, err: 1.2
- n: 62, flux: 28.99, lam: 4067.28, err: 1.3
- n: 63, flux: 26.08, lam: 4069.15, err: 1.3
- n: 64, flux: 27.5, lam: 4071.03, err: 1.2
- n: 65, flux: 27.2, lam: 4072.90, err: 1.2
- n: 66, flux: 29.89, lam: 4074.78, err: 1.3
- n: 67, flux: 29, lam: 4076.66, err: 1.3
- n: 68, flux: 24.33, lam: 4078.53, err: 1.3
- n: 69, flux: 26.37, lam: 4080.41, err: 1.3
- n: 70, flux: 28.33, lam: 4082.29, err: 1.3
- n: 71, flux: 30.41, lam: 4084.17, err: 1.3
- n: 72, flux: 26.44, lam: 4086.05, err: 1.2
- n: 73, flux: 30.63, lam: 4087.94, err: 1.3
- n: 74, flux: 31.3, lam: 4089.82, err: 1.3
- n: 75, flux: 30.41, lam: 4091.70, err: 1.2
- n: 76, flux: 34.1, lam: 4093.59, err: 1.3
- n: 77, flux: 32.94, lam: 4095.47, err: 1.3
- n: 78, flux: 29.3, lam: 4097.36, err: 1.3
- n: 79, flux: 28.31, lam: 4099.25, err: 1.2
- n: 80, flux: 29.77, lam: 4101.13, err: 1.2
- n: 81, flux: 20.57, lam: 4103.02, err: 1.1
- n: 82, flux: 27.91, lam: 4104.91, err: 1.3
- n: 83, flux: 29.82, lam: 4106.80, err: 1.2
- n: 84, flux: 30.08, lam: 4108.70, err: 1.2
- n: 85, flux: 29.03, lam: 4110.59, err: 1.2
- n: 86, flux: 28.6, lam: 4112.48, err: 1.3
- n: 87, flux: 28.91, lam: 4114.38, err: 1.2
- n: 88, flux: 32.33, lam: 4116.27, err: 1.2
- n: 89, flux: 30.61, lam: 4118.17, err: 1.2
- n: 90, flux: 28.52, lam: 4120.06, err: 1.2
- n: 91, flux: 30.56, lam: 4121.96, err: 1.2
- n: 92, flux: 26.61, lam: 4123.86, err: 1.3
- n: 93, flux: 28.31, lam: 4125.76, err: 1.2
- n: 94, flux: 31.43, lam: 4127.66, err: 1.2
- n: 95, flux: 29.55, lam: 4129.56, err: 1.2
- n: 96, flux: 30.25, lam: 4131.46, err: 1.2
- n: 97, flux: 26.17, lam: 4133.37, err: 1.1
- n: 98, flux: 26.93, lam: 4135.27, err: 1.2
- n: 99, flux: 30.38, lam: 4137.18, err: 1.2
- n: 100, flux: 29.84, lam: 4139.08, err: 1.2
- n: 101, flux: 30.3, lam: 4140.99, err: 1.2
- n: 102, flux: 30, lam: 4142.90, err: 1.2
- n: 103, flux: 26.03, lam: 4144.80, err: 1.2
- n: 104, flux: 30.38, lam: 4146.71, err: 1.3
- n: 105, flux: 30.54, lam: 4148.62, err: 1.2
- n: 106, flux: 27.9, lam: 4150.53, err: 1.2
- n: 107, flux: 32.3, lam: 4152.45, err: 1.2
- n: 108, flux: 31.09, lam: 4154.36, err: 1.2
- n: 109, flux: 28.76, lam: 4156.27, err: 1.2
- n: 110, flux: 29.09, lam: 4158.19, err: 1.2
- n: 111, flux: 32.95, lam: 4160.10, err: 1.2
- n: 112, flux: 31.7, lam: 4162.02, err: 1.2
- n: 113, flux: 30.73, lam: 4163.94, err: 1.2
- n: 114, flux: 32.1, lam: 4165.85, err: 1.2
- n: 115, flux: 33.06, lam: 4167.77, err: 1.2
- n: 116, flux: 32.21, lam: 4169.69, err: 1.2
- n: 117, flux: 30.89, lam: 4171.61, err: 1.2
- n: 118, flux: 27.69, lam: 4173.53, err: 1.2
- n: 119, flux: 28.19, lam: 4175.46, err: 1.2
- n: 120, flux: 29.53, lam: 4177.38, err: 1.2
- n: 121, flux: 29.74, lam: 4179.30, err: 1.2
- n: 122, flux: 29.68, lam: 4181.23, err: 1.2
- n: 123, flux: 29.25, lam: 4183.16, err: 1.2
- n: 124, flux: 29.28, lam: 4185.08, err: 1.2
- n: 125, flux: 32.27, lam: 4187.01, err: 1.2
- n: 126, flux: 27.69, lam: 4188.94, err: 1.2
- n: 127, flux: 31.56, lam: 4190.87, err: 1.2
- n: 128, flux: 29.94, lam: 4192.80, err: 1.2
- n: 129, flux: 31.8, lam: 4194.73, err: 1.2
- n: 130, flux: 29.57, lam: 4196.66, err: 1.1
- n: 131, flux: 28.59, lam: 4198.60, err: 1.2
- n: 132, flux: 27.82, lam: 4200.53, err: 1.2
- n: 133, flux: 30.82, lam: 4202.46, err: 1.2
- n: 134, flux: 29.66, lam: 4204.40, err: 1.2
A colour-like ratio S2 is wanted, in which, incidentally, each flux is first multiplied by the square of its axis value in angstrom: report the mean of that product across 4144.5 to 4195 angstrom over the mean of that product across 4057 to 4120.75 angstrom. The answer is 1.10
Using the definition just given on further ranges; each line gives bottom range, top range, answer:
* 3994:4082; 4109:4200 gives 1.16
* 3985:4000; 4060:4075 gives 1.14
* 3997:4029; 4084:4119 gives 1.17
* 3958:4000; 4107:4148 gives 1.57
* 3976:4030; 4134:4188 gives 1.26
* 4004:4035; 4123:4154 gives 1.17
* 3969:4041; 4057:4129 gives 1.22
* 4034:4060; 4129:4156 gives 1.10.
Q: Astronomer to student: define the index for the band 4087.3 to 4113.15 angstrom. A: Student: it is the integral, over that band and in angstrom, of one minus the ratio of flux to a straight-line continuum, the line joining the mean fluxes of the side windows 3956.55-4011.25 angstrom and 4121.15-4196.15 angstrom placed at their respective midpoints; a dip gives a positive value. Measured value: -2.2 angstrom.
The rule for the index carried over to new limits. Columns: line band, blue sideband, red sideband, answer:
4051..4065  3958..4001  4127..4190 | -2.0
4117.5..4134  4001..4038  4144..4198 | 0.0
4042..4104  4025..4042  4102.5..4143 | 0.7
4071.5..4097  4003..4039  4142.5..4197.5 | -0.9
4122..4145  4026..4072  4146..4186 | 0.5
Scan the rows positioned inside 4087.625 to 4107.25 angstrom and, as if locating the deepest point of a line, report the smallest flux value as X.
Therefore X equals 20.57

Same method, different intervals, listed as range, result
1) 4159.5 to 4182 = 27.69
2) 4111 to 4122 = 28.52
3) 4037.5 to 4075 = 25.3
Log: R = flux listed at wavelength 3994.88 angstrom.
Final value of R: 27.3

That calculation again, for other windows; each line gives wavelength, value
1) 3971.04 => 4.054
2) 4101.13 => 29.77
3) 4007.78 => 25.74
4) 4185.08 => 29.28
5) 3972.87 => 10.48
